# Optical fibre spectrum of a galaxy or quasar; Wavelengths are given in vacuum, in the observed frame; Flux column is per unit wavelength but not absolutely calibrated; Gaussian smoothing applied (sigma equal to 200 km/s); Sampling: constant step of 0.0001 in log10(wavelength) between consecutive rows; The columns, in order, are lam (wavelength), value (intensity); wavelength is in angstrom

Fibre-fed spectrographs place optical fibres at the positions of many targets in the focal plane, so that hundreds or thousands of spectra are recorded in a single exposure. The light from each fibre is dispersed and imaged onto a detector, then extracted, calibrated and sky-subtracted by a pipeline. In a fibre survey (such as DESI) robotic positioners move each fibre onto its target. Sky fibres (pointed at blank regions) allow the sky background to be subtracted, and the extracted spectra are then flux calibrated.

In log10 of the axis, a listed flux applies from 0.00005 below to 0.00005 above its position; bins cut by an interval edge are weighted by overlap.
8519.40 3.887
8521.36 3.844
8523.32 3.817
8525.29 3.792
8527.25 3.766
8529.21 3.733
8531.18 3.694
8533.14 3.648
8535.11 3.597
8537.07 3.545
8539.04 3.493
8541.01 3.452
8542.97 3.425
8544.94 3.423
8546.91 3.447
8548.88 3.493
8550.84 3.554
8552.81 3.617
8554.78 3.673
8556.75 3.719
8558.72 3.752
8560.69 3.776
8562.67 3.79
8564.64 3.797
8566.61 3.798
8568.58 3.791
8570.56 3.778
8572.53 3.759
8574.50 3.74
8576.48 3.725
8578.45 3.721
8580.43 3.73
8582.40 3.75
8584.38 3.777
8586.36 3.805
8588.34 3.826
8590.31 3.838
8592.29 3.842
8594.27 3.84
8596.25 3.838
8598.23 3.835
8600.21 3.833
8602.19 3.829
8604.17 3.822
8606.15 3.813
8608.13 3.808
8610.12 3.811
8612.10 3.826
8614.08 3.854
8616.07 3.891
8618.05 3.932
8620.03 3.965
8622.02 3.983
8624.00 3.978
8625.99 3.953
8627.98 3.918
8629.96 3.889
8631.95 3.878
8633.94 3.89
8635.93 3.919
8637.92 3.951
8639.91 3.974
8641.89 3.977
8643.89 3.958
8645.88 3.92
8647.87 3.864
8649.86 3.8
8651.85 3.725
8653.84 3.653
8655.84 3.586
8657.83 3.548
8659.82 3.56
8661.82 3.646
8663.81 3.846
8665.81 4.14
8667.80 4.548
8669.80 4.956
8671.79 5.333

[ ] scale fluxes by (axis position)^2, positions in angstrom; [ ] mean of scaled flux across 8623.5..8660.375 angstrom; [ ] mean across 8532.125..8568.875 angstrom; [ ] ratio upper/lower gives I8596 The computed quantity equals 1.1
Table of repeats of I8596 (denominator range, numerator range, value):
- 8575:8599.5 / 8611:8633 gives 1.04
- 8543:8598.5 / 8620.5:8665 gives 1.05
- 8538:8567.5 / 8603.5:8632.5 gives 1.09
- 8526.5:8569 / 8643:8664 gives 1.05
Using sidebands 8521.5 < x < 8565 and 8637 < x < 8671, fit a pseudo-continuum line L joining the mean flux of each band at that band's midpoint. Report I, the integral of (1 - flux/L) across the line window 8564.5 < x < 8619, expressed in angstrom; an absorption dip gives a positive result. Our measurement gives -0.6 angstrom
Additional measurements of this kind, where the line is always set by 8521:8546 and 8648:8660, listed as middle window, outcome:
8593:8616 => -1.1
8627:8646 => -1.4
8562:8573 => -0.4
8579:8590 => -0.4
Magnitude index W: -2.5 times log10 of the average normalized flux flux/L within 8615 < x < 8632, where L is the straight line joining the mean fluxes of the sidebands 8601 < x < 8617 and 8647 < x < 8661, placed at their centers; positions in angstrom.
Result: -0.04 mag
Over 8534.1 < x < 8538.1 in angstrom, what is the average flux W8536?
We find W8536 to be 3.57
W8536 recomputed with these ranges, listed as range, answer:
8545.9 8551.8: 3.5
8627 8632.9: 3.9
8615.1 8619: 3.92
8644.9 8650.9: 3.86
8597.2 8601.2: 3.83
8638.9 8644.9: 3.97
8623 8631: 3.94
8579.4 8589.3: 3.77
